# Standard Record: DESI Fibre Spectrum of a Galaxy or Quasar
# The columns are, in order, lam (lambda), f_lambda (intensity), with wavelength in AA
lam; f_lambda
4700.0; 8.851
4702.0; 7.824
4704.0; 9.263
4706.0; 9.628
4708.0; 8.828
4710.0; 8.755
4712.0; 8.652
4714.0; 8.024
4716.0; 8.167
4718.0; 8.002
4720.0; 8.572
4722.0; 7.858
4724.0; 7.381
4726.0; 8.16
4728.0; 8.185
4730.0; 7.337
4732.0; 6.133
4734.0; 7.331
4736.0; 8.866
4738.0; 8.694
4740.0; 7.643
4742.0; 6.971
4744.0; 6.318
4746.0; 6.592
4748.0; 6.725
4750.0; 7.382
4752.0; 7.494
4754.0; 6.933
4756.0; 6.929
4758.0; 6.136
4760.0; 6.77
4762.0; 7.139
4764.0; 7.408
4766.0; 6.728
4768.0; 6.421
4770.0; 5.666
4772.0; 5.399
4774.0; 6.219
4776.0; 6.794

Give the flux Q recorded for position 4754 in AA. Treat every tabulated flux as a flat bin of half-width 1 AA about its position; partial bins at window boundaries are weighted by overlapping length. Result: 6.933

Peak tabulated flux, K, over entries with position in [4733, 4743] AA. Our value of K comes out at 8.866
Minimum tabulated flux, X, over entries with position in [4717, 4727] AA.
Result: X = 7.381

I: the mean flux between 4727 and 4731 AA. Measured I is 7.76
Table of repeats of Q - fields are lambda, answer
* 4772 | 5.399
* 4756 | 6.929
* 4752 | 7.494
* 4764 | 7.408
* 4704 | 9.263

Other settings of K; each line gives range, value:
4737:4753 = 8.694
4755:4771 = 7.408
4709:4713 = 8.755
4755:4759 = 6.929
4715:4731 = 8.572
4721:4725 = 7.858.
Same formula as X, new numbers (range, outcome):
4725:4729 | 8.16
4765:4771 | 5.666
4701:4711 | 7.824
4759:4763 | 6.77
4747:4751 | 6.725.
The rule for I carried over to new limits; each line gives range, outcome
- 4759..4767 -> 7.01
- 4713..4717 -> 8.1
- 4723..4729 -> 7.91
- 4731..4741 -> 7.73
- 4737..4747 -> 7.24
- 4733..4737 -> 8.1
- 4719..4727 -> 7.99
